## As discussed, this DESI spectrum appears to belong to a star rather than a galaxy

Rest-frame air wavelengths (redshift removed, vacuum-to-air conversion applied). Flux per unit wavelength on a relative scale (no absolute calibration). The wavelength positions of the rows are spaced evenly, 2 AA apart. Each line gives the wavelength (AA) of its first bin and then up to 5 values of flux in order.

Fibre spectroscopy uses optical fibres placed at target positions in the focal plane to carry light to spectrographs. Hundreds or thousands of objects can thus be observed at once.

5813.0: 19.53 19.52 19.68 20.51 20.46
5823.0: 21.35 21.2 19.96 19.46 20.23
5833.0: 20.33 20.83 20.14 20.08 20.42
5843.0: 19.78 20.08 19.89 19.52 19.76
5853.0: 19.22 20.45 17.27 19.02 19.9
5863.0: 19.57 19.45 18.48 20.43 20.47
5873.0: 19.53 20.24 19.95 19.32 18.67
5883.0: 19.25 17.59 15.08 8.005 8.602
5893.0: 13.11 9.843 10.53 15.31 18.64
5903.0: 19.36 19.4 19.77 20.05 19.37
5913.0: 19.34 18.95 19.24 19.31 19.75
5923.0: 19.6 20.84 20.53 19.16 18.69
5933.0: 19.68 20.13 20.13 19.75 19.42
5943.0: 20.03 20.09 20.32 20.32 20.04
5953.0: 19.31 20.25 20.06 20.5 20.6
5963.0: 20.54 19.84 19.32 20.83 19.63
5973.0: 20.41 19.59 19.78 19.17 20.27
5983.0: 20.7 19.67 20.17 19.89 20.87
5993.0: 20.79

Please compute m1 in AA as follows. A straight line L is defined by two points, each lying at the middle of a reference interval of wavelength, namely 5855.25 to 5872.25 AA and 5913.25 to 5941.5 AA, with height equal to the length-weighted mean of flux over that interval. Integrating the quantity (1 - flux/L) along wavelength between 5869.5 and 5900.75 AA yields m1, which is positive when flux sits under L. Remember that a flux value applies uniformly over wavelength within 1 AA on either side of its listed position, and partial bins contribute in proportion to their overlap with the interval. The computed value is 5.8 AA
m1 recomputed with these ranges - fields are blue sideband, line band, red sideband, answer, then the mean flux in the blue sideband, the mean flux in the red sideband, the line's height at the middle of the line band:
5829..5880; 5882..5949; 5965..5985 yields 6.7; 19.8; 19.9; 19.9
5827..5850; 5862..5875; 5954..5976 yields 0.2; 20.1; 20.1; 20.1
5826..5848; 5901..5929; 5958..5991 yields 0.7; 20.1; 20.1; 20.1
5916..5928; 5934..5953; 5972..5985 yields -0.1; 19.9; 20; 19.9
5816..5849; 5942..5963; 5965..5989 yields -0.2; 20.3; 20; 20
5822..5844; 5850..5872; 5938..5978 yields 0.9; 20.3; 20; 20.3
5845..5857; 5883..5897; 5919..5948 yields 5.2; 19.6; 19.8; 19.7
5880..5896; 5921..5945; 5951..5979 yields -3.3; 13.8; 20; 17.4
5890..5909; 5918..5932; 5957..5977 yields -2.2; 15.2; 20.1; 17.1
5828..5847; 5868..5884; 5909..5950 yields 0.2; 20.1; 19.7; 20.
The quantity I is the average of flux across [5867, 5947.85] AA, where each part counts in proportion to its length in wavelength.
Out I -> 18.2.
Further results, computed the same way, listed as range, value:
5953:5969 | 20.1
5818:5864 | 20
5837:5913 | 18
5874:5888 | 18.6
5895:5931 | 18.5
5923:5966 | 20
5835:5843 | 20.2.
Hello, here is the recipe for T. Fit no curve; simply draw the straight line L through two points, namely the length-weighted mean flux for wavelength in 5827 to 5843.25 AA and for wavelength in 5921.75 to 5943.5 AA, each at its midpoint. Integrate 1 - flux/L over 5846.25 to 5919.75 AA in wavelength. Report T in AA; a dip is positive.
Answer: 7.8 AA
